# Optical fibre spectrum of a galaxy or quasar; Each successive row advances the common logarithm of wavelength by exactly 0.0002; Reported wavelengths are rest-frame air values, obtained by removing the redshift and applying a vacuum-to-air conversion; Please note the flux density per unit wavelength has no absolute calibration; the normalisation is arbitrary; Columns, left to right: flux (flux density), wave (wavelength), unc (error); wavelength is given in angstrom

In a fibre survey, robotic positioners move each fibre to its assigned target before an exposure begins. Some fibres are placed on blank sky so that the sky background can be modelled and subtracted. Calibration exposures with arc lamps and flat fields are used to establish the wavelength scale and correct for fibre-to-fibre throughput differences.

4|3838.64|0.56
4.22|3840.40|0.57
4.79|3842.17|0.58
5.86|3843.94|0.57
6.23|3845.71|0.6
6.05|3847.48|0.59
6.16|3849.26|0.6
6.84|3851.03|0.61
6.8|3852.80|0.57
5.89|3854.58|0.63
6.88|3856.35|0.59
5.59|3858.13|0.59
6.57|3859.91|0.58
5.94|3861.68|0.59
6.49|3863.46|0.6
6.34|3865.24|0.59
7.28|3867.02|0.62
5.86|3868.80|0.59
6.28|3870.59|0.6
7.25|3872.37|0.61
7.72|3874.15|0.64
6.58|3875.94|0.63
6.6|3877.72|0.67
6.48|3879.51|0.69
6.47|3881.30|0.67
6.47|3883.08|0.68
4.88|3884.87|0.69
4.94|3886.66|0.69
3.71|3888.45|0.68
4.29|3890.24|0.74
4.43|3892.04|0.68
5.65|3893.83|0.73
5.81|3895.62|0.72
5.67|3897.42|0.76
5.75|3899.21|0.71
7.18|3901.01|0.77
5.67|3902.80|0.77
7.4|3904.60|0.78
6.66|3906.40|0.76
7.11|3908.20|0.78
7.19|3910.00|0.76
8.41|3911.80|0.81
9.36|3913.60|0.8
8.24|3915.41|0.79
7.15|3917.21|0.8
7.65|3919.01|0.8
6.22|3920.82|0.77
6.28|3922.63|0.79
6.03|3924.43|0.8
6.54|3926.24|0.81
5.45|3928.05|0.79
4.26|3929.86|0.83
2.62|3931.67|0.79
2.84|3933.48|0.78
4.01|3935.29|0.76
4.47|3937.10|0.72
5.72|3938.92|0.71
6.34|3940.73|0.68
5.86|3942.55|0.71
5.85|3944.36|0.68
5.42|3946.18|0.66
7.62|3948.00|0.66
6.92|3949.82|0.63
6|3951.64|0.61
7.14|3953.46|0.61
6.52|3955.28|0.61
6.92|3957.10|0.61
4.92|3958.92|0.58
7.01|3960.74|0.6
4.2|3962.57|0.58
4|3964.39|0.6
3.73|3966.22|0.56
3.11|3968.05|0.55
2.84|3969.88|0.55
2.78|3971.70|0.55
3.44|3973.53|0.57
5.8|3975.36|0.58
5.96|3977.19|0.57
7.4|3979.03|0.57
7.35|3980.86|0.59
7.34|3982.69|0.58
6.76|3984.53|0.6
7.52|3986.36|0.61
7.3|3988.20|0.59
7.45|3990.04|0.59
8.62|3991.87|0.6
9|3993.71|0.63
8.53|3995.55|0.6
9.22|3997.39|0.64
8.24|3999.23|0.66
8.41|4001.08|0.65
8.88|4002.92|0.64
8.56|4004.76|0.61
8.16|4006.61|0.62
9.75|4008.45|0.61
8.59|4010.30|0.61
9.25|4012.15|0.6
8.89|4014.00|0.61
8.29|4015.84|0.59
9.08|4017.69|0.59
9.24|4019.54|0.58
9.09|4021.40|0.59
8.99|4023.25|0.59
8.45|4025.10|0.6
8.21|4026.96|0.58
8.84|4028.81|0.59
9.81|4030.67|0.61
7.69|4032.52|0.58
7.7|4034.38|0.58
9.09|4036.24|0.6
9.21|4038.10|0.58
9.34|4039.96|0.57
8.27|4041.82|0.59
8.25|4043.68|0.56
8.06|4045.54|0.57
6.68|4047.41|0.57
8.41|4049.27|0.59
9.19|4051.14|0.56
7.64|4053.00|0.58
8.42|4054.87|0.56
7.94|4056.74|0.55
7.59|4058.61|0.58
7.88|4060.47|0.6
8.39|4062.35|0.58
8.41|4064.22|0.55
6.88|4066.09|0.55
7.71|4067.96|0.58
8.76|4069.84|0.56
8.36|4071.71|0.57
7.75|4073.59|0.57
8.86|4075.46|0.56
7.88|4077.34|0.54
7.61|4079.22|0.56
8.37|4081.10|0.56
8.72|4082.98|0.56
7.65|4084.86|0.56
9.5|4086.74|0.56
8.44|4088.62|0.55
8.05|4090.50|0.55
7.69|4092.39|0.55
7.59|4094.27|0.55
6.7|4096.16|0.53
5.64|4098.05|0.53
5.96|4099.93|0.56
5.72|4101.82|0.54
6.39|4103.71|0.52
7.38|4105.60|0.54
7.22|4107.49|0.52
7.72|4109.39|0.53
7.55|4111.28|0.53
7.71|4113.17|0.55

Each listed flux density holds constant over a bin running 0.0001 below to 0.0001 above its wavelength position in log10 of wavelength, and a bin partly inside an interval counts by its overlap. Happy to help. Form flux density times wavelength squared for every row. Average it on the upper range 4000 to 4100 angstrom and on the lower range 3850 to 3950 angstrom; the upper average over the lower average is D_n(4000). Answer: 1.5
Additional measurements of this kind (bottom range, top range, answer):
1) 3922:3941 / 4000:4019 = 1.87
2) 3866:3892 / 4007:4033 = 1.59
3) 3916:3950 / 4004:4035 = 1.62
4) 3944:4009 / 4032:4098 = 1.28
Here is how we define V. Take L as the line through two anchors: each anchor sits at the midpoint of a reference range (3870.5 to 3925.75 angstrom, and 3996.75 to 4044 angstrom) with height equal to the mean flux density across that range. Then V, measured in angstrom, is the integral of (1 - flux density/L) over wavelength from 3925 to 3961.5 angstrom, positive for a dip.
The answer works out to 8.5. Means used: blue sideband 6.44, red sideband 8.75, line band 5.62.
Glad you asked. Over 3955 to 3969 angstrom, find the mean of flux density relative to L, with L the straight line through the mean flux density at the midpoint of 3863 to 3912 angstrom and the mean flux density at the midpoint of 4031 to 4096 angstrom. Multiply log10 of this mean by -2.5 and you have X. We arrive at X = 0.374 mag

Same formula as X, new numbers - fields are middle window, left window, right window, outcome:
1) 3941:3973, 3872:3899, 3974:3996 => 0.27 mag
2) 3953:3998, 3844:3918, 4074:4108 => 0.12 mag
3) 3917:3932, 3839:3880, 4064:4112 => 0.14 mag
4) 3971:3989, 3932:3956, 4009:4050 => 0.12 mag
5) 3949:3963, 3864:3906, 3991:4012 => 0.22 mag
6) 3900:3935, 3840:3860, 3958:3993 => -0.10 mag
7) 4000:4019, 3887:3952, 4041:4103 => -0.24 mag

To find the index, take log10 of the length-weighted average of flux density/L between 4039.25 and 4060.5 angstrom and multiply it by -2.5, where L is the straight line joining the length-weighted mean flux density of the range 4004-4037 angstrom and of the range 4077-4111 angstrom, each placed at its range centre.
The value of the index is 0.013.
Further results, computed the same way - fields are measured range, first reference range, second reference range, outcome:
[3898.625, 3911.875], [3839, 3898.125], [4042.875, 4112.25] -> -0.10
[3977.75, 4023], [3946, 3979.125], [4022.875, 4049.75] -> -0.21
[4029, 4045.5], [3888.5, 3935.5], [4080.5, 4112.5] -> -0.23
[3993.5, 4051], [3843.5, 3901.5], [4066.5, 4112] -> -0.21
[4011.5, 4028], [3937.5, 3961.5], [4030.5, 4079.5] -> -0.17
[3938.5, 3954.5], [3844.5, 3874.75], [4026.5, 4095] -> 0.14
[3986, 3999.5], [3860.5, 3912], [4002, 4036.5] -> 0.00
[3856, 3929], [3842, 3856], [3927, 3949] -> -0.14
